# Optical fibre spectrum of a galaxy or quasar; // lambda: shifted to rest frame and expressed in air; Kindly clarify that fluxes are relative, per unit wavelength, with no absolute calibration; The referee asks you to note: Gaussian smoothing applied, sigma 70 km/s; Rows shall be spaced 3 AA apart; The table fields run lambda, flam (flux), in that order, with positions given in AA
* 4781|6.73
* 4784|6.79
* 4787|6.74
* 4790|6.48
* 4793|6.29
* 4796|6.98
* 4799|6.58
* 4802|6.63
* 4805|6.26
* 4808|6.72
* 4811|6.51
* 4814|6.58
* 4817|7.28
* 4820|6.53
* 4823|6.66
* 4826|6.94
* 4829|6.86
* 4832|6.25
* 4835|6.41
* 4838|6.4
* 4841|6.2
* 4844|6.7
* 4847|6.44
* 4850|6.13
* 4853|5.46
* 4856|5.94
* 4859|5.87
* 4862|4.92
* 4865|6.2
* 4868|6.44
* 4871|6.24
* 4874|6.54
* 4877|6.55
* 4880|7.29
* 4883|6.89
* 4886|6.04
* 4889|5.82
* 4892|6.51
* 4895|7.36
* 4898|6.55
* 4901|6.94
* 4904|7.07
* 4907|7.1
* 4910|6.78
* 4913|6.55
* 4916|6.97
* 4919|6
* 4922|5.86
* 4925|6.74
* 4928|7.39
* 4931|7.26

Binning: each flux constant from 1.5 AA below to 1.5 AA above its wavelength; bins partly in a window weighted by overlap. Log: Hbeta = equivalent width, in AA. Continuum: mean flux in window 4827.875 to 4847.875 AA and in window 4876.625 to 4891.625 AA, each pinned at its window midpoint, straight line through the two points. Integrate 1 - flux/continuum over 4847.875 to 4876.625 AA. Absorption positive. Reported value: 2.15 AA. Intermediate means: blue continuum 6.46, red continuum 6.51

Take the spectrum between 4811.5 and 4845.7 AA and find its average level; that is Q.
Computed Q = 6.61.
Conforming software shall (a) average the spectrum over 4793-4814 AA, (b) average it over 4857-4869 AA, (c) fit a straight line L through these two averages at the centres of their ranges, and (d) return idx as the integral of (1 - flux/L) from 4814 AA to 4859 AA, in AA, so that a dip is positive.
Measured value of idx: -1.8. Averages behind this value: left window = 6.59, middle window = 6.43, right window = 5.84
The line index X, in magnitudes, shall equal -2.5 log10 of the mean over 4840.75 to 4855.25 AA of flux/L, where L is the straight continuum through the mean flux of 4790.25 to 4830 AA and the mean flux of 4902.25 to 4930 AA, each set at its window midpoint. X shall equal 0.088 mag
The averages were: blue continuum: 6.67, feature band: 6.17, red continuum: 6.73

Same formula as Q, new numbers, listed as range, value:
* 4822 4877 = 6.26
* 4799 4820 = 6.65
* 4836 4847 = 6.43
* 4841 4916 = 6.44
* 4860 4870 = 5.87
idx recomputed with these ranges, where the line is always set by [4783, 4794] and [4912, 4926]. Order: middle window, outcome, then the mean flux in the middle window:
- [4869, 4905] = -1.1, 6.64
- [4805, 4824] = -0.4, 6.68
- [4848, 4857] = 0.9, 5.87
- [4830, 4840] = 0.2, 6.37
